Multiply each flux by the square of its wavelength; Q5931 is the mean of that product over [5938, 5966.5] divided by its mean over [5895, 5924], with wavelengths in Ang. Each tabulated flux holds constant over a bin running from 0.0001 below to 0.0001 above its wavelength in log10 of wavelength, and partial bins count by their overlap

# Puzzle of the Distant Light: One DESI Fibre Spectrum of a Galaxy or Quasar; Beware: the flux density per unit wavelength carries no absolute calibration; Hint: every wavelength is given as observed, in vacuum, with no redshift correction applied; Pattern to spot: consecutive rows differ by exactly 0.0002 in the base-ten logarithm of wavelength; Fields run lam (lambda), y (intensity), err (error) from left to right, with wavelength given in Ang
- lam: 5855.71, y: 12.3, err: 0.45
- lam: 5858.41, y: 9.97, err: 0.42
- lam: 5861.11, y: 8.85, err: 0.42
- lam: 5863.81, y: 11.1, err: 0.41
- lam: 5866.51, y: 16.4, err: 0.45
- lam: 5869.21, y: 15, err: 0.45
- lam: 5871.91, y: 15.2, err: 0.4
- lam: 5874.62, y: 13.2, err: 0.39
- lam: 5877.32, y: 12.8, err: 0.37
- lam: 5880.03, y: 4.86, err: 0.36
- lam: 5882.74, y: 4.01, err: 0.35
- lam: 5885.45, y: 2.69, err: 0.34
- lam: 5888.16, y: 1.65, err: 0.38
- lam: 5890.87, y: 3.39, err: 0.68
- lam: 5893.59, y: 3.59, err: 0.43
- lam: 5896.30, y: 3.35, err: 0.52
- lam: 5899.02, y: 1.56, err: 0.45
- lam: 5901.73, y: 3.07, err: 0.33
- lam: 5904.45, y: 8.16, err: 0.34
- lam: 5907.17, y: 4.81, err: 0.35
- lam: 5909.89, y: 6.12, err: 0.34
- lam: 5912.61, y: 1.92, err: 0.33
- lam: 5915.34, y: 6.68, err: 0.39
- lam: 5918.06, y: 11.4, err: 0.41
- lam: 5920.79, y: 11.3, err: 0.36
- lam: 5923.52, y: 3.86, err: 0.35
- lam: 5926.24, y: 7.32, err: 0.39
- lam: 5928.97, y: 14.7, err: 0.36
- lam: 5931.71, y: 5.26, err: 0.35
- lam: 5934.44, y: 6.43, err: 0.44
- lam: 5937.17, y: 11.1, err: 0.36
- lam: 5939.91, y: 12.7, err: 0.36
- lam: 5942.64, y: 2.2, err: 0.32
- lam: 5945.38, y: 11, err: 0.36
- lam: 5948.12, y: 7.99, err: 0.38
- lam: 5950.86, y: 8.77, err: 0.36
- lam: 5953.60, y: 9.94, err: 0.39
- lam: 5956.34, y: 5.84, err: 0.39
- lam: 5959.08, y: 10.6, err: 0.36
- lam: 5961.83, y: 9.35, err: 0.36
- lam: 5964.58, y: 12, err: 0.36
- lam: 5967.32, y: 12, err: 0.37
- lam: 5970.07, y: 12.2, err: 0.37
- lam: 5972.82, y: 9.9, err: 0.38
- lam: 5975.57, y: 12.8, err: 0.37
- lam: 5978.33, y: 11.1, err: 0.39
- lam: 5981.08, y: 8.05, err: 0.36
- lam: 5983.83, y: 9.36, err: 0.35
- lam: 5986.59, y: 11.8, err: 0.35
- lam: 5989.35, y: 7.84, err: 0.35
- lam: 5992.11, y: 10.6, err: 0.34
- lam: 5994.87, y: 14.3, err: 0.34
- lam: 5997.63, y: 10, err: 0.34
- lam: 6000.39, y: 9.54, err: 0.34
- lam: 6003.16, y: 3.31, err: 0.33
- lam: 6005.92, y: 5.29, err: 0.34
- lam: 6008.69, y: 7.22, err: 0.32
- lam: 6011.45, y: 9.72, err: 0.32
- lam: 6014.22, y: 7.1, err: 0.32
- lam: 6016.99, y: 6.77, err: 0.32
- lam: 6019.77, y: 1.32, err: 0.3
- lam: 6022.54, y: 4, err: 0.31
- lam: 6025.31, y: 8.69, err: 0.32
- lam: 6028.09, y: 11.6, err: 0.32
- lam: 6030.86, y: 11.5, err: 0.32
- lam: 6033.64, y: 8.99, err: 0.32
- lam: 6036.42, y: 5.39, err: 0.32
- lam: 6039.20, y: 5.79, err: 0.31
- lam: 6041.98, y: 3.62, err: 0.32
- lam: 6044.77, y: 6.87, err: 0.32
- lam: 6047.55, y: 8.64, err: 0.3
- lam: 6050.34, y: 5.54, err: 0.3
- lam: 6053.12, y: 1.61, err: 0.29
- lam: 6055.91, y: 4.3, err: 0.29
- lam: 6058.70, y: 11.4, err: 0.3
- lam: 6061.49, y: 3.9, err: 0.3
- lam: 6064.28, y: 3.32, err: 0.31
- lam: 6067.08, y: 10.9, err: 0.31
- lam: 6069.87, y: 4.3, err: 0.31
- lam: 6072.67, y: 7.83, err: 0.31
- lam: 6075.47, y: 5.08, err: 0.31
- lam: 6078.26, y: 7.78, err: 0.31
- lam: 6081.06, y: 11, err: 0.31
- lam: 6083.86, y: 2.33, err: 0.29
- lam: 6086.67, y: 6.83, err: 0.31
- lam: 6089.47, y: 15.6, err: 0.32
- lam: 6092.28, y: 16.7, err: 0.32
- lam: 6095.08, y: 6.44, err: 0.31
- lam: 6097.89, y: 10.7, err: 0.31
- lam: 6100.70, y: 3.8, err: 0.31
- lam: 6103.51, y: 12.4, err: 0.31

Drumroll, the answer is 1.62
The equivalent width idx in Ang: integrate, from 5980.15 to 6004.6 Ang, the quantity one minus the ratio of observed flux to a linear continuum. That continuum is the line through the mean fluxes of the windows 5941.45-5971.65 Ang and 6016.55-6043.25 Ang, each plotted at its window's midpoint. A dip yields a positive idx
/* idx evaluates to -4.1 Ang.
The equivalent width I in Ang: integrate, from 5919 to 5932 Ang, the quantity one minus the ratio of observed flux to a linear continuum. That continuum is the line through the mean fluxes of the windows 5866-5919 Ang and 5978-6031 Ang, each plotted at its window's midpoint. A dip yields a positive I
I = -2.9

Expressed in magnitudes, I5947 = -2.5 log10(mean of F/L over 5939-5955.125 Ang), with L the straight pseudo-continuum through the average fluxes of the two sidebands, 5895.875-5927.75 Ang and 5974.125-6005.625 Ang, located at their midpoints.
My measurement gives -0.13 mag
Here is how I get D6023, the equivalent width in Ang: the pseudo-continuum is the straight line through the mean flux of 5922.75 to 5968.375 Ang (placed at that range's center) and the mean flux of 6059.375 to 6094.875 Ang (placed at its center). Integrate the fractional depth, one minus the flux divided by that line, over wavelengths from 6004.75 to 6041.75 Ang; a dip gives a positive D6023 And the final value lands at 5.7 Ang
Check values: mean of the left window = 8.93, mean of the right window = 7.99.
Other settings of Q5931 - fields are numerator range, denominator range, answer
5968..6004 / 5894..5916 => 2.41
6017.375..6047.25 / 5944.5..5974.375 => 0.70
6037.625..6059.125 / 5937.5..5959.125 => 0.69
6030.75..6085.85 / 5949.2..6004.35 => 0.66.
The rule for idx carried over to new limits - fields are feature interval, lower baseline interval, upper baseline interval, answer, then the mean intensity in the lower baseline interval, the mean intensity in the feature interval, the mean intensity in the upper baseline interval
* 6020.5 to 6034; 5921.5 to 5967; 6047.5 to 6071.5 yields -3.9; 8.81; 8.59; 5.86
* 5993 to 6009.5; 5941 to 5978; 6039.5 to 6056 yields -1.6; 9.65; 8.38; 5.2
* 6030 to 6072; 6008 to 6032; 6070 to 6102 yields 8.2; 7.52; 6.36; 8.4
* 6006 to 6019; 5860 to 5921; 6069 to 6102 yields 1.3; 7.36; 7.16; 8.28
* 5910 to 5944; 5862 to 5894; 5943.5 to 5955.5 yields 4.1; 8.8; 7.84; 8.96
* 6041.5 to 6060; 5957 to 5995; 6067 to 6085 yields 4.0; 10.6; 6.09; 6.82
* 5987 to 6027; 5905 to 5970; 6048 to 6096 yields 1.3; 8.48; 7.68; 7.38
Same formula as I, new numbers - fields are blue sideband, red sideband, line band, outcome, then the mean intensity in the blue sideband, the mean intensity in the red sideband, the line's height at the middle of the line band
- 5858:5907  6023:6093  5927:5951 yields -4.22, 7.59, 7.45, 7.55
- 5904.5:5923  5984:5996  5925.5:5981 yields -4.06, 6.97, 10.9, 9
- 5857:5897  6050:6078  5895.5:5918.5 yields 8.61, 8.49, 5.91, 8.07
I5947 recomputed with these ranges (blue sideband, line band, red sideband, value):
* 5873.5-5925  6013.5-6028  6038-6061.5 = -0.04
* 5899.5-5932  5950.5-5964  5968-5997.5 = 0.03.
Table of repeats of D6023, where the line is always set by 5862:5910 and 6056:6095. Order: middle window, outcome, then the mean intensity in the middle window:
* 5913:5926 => -0.5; 7.75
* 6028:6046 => 1.1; 7.4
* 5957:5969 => -4.9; 10.7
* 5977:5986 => -2.4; 9.7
